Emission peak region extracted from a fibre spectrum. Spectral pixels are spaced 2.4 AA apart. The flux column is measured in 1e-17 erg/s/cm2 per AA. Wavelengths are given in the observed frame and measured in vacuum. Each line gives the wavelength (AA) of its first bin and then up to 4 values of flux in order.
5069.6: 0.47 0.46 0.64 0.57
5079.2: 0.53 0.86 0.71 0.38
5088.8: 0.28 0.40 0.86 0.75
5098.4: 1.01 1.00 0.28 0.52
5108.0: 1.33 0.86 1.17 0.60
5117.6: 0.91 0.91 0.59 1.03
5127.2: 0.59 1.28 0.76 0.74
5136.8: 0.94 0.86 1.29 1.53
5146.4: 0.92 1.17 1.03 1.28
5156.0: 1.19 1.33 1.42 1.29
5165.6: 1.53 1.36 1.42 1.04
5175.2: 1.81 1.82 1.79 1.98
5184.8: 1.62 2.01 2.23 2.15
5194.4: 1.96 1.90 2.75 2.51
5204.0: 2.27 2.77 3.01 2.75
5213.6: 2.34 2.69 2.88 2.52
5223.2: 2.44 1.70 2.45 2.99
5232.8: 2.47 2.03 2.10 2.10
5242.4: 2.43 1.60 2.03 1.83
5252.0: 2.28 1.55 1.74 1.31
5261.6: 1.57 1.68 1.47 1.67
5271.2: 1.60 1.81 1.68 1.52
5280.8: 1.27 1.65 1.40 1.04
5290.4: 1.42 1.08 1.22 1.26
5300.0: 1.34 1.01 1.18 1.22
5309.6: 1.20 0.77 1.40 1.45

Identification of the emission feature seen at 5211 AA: C IV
